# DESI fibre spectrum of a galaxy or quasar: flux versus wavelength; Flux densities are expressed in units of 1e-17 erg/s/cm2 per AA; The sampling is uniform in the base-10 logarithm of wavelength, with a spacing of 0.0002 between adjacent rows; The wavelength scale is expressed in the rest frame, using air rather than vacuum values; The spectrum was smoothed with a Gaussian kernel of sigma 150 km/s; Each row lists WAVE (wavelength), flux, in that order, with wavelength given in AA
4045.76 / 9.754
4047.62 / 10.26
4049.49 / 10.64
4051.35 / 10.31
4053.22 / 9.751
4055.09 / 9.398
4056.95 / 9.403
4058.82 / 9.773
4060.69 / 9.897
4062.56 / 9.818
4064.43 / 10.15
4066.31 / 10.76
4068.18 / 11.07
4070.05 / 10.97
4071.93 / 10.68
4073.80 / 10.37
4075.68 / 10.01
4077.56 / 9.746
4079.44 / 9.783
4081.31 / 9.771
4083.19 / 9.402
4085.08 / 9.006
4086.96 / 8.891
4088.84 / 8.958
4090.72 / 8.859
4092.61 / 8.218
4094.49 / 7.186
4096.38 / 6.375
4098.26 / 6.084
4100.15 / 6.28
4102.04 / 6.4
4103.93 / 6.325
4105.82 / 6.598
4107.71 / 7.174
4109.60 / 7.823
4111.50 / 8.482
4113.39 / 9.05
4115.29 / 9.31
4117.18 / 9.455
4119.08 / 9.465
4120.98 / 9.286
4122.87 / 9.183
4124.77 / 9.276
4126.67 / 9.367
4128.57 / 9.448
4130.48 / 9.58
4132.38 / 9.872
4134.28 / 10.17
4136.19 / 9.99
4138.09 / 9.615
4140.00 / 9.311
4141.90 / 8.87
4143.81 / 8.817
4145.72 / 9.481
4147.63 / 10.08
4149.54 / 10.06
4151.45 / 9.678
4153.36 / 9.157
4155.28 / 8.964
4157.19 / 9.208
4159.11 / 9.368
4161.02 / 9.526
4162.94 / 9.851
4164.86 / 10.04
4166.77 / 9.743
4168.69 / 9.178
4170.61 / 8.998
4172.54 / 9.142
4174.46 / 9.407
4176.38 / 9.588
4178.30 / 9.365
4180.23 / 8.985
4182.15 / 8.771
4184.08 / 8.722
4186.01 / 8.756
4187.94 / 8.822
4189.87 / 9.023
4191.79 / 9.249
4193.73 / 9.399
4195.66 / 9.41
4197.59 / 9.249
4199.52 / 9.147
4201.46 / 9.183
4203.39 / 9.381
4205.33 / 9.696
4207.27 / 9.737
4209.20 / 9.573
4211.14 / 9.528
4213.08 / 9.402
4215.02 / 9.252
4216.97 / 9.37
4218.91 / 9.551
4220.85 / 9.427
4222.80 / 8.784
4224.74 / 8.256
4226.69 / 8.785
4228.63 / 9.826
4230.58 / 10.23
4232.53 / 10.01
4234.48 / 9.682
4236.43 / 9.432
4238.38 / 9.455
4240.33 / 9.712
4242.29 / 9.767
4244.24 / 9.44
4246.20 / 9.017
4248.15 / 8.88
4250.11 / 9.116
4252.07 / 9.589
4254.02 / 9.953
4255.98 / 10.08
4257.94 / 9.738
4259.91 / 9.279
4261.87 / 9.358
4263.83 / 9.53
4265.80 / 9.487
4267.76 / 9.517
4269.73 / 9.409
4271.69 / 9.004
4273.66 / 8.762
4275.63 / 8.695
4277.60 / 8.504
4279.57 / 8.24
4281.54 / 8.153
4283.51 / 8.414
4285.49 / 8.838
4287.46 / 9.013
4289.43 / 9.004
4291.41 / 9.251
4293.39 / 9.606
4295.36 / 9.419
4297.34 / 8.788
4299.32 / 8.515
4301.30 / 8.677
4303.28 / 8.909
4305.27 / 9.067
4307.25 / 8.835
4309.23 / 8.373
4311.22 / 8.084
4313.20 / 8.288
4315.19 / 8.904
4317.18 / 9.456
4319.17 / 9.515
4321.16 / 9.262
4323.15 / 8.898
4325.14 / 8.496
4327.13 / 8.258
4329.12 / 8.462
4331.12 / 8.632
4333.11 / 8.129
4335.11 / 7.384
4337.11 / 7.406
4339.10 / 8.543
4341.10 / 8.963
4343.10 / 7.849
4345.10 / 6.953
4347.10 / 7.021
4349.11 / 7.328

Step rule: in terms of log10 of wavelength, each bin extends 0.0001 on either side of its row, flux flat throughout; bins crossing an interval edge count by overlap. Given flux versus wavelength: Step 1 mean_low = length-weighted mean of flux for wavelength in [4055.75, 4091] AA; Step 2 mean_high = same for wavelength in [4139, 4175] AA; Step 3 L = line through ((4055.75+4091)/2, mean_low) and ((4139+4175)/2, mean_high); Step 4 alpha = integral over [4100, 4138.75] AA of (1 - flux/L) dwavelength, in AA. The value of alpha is 3.60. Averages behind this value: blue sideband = 9.88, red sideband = 9.41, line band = 8.72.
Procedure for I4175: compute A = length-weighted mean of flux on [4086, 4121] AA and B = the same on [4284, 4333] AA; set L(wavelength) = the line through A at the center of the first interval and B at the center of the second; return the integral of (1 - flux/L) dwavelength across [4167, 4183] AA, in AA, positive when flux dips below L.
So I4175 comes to -1.9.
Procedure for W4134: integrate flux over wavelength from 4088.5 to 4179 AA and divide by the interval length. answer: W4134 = 8.87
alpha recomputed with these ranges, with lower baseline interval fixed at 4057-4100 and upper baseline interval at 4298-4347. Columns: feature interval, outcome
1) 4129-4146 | -0.8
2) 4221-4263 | -3.4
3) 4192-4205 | -0.6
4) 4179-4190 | 0.1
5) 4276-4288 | 0.1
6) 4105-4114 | 1.4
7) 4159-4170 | -0.8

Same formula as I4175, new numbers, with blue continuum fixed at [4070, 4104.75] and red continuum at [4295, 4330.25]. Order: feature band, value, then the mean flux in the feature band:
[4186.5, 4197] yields -0.63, 9.17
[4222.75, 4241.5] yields -1.64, 9.45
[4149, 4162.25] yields -1.23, 9.41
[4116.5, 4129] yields -1.13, 9.35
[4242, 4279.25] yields -2.45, 9.29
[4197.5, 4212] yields -1.32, 9.45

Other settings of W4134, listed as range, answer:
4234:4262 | 9.5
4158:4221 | 9.33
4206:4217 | 9.49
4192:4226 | 9.31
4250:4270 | 9.57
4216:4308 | 9.2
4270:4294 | 8.8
